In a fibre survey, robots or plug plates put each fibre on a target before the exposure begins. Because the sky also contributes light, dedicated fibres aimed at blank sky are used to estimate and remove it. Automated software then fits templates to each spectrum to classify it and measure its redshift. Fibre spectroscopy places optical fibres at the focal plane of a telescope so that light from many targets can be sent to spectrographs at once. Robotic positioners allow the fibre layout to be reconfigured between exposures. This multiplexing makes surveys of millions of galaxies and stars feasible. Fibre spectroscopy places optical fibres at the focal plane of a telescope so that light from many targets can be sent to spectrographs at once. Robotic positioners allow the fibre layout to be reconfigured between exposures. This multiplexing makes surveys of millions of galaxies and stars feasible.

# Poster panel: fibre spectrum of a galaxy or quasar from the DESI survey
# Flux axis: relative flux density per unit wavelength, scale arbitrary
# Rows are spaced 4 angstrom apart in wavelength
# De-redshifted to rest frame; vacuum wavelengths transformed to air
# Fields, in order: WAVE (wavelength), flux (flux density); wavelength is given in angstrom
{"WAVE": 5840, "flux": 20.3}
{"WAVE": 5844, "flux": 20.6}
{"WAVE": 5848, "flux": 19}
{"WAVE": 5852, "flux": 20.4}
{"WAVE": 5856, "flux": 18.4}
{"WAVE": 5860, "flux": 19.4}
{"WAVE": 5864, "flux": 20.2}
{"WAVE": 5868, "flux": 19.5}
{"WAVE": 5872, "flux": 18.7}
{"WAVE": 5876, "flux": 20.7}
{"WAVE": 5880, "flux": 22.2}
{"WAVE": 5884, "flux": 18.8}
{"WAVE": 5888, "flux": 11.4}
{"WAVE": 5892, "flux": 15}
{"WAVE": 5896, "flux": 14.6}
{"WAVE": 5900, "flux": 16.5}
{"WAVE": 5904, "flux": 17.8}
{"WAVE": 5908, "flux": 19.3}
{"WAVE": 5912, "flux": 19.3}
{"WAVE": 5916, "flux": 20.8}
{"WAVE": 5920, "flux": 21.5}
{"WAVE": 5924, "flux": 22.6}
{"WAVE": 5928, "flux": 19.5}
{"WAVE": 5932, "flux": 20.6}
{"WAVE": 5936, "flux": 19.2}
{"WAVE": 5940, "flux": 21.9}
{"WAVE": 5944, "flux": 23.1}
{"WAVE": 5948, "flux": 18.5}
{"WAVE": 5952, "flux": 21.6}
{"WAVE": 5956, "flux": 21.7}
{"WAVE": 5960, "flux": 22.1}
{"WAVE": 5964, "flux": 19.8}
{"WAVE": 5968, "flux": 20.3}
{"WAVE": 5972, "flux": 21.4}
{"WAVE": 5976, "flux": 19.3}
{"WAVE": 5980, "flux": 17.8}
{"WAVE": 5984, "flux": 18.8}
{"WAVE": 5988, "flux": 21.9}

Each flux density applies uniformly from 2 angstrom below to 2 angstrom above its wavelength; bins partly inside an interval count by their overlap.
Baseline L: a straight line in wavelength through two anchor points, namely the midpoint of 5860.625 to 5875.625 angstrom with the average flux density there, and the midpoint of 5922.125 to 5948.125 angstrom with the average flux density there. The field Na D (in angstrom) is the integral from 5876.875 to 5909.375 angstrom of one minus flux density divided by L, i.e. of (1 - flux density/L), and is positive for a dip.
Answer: 4.9 angstrom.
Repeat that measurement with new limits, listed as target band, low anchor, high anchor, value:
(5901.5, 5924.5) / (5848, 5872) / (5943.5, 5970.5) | 0.3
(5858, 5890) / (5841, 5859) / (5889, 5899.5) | -3.5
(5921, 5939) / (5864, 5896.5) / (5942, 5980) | -0.9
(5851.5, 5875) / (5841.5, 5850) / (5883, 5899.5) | -2.0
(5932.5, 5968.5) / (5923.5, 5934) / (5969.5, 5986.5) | -1.5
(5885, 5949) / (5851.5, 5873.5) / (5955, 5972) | 4.5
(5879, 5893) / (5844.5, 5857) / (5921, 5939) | 2.4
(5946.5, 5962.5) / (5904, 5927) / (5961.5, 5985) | -0.9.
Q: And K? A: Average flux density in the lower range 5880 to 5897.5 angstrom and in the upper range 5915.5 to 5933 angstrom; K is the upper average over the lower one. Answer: 1.33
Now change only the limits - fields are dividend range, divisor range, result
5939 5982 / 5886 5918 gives 1.23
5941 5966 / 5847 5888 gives 1.09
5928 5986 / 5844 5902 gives 1.12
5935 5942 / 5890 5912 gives 1.23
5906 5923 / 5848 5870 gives 1.04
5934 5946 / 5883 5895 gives 1.45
